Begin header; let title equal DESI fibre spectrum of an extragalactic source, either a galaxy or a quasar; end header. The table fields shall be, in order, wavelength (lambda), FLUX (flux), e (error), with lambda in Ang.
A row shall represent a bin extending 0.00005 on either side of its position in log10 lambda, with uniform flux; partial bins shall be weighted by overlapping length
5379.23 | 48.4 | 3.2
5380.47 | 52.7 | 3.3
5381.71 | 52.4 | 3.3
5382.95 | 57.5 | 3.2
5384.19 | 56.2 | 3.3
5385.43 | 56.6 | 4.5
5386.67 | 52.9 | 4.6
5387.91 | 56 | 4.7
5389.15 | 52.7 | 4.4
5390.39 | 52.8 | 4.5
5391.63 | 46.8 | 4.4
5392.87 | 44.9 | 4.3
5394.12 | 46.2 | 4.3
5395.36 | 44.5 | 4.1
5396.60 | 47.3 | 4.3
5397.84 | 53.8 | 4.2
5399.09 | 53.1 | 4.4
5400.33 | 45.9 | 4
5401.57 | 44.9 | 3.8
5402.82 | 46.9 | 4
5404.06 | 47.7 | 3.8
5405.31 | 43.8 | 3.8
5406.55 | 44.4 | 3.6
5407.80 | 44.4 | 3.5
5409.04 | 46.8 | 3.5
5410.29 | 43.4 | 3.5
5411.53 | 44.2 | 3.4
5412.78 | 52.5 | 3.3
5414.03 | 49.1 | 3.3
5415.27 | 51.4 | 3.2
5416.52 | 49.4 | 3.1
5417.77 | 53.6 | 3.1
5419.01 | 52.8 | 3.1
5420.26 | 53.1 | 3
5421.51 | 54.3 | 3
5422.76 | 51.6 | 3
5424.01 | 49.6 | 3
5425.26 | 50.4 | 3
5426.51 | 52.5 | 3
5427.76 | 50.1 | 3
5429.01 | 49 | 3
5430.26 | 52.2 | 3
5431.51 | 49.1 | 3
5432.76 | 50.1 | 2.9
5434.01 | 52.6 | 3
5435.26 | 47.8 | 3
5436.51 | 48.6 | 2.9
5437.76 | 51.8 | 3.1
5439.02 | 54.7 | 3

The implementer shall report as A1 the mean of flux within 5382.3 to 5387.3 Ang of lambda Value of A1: 55.8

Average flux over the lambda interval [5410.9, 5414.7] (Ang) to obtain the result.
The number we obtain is 48.7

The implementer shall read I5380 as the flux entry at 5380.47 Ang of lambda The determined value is 52.7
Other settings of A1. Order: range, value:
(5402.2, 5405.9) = 46.1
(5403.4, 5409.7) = 45.4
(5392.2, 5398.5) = 47.3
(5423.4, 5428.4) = 50.6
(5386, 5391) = 53.7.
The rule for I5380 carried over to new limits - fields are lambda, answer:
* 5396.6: 47.3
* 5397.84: 53.8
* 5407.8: 44.4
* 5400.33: 45.9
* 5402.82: 46.9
